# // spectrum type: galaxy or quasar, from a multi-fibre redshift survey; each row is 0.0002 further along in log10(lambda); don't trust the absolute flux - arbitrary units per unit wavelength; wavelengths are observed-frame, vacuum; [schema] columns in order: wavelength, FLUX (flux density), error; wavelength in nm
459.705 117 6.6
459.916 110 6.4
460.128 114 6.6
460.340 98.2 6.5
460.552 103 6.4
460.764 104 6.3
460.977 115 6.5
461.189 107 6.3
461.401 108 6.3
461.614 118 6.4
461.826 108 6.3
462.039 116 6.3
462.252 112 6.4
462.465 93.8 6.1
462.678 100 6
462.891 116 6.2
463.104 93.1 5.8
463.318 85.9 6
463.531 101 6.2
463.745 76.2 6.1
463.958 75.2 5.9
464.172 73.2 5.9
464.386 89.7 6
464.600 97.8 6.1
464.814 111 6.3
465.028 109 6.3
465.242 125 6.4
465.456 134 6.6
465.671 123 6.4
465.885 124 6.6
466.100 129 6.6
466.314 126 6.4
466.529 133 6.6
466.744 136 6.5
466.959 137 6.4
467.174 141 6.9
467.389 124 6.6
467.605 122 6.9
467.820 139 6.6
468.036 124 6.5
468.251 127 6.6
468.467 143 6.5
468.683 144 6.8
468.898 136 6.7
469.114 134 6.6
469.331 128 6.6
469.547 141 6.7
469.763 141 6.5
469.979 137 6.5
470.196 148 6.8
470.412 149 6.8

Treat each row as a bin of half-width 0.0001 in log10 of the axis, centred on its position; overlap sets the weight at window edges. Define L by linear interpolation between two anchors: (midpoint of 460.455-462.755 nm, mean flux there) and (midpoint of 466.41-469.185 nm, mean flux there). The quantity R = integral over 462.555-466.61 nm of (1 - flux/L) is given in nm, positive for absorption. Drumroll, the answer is 0.49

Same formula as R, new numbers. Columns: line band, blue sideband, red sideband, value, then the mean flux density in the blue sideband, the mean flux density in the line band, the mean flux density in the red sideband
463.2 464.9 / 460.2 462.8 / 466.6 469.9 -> 0.42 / 107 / 88.5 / 134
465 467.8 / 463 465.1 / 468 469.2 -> -0.38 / 90.9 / 129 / 135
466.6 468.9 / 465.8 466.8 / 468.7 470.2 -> -0.01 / 129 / 134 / 138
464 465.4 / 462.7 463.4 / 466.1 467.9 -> 0.15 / 98.9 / 101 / 132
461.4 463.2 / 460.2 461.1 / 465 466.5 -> 0.07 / 105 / 107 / 126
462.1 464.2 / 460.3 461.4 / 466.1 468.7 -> 0.39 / 106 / 93.8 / 132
